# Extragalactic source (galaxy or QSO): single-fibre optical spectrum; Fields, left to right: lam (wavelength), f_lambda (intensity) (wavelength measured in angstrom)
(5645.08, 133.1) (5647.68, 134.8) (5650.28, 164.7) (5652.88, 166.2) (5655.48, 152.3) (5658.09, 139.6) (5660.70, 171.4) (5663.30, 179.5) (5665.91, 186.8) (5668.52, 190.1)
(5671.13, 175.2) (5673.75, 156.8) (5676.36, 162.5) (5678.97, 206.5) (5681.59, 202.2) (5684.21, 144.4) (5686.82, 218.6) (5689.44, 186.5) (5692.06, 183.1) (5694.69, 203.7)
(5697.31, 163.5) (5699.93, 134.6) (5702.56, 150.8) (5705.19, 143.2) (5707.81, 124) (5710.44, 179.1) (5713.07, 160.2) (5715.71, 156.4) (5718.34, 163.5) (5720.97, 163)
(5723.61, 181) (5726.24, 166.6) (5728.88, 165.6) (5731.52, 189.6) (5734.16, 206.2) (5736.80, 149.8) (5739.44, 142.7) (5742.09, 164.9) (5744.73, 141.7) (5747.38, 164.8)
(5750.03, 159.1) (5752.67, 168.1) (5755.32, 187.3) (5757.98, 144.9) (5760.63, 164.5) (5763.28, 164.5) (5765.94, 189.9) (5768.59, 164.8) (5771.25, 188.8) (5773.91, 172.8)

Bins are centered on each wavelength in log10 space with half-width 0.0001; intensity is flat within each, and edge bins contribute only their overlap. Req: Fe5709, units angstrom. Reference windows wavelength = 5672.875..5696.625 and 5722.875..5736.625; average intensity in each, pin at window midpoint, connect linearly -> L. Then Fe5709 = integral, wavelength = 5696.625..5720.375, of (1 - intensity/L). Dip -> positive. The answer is 3.8 angstrom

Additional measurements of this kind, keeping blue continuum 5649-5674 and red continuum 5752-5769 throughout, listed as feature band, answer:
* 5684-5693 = -1.0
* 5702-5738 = 1.0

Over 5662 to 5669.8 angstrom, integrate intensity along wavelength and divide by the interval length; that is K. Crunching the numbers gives 185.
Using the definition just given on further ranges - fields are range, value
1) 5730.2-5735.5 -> 198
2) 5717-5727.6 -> 169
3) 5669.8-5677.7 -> 165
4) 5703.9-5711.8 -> 149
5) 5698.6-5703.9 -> 143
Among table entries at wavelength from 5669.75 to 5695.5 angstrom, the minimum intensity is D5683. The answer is 144.4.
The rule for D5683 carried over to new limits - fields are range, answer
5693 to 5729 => 124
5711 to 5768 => 141.7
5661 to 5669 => 179.5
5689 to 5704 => 134.6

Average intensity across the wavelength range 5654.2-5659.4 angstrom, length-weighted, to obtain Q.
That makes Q 146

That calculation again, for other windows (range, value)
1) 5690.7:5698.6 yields 183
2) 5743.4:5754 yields 159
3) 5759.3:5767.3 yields 173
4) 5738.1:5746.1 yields 150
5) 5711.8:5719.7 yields 160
